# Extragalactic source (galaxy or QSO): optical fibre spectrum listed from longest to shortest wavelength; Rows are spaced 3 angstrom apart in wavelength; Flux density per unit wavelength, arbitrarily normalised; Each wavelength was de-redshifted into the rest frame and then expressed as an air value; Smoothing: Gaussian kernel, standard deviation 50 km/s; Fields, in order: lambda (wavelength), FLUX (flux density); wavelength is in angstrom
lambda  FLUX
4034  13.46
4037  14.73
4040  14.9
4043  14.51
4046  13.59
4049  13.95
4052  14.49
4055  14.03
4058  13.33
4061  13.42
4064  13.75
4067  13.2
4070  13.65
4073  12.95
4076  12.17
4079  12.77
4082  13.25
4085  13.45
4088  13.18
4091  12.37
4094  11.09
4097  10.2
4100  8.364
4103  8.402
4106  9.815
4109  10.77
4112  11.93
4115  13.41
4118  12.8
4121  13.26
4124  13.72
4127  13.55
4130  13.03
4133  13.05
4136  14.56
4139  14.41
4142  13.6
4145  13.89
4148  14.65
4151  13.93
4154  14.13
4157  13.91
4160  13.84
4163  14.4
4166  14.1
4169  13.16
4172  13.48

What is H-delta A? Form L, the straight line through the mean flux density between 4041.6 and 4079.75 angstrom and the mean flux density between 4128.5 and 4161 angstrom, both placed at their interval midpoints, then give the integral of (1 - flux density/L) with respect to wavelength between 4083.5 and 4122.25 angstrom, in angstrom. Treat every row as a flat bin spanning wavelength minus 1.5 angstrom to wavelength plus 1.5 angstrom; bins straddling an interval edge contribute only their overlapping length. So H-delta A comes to 6.4 angstrom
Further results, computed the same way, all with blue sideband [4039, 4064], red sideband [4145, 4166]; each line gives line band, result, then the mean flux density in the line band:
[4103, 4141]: 3.7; 12.7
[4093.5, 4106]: 4.1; 9.42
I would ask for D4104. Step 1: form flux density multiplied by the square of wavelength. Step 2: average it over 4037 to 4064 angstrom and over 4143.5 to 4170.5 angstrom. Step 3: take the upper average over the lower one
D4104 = 1.0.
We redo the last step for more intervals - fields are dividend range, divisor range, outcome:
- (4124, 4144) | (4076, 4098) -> 1.13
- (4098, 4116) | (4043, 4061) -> 0.77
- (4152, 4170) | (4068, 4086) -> 1.11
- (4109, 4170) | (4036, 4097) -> 1.06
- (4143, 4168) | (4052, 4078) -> 1.10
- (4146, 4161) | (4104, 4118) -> 1.25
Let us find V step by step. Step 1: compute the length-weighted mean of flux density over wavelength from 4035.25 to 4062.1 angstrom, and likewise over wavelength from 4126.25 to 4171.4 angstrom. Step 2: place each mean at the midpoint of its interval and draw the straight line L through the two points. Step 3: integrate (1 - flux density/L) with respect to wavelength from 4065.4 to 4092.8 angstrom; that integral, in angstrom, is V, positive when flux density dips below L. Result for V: 2.1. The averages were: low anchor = 14.1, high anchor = 13.9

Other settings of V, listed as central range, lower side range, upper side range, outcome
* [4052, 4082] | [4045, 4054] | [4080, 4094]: 0.4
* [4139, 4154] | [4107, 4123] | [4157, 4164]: -0.6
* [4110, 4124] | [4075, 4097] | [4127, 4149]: 0.4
